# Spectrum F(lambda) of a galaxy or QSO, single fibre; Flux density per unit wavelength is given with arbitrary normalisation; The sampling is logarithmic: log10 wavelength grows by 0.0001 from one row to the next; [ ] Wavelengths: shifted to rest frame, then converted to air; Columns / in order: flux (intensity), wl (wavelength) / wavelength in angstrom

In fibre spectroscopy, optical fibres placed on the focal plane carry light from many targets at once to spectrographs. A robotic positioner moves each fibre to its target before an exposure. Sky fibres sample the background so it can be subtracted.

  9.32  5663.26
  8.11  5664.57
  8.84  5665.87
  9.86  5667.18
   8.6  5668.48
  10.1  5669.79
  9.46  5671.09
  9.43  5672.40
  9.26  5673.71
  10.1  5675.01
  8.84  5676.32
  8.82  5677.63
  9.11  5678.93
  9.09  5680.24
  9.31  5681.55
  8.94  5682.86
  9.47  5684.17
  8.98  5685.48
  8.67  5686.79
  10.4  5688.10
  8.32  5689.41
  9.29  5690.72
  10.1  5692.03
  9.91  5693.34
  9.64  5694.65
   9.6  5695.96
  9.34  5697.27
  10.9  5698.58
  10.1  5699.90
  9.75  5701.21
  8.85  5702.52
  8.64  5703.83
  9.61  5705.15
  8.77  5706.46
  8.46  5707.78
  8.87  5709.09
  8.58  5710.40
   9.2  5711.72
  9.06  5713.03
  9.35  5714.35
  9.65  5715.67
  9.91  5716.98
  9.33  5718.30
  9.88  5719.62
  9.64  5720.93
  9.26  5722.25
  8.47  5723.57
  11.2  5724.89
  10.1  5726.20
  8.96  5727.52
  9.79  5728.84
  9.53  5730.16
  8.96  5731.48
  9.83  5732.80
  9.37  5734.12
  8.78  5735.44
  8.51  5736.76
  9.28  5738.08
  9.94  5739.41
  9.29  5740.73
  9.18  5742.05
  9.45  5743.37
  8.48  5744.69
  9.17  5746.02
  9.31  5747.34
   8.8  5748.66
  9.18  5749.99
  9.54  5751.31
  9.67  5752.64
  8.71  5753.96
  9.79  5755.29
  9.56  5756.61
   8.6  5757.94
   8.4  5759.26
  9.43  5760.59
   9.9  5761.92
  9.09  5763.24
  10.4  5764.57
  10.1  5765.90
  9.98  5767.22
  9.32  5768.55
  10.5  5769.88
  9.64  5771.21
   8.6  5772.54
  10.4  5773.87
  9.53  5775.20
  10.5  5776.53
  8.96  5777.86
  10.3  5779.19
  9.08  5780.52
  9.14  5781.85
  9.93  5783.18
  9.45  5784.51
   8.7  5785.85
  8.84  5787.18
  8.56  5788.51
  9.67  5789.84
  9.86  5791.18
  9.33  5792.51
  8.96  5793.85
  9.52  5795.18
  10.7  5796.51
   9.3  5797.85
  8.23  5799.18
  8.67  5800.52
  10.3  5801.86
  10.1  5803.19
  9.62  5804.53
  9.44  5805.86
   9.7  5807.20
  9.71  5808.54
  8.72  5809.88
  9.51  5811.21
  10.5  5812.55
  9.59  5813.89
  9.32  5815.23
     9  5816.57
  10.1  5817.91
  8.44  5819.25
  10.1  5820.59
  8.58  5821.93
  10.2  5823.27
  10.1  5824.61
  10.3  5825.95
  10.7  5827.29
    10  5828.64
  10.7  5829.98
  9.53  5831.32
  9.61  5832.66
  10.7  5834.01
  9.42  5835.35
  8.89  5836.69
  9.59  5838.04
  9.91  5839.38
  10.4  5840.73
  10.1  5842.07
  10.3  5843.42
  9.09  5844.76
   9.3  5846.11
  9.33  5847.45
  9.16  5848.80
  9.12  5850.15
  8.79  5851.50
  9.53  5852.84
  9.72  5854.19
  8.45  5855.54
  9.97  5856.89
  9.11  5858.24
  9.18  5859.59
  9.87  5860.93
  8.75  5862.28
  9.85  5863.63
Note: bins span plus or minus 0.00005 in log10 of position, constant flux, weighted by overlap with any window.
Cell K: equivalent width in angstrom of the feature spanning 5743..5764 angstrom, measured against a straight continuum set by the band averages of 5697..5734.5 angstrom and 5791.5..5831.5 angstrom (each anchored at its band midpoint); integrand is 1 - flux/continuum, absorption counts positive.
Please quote 0.7 angstrom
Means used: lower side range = 9.43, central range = 9.19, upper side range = 9.64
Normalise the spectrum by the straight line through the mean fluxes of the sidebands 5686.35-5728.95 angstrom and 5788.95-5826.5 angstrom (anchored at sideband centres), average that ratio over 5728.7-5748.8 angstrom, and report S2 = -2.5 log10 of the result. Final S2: 0.03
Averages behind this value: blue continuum 9.44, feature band 9.23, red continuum 9.55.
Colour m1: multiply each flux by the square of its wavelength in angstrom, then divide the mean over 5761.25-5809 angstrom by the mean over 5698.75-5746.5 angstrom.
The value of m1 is 1.05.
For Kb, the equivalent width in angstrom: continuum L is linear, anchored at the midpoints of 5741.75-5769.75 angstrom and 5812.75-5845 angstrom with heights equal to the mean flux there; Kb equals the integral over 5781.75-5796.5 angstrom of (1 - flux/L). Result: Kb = 0.3 angstrom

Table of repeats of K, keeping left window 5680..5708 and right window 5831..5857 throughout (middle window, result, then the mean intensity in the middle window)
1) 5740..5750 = 0.35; 9.11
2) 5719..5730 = -0.28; 9.66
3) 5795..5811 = -0.01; 9.5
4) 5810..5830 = -0.50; 9.75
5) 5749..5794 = 0.01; 9.46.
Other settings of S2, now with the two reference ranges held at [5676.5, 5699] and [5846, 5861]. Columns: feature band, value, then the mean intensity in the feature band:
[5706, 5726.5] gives 0.00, 9.35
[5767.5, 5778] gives -0.05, 9.72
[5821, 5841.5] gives -0.07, 9.91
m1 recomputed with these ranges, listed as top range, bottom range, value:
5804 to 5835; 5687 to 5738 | 1.07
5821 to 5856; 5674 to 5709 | 1.09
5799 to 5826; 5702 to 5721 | 1.08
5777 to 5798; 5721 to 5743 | 1.02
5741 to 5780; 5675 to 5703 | 1.03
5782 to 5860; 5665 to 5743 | 1.06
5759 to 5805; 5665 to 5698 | 1.06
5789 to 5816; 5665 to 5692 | 1.08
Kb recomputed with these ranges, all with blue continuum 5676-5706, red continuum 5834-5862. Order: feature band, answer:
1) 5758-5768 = -0.1 angstrom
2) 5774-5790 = 0.0 angstrom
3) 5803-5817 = -0.1 angstrom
